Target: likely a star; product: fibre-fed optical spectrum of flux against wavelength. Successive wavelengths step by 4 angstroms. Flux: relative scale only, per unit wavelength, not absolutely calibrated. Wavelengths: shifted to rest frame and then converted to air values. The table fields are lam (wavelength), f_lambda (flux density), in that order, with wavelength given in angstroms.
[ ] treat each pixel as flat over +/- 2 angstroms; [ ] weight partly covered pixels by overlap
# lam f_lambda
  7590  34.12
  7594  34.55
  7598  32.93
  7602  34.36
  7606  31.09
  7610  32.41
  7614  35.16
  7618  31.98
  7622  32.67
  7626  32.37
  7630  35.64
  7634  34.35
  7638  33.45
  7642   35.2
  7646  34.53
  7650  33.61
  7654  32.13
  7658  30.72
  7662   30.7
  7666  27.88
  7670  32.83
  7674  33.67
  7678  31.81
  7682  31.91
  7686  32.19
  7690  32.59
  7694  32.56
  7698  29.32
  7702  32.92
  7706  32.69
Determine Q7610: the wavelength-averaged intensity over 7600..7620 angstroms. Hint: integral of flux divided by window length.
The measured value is 33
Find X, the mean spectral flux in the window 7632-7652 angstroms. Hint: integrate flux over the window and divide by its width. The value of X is 34.2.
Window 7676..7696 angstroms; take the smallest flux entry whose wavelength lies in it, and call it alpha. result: 31.81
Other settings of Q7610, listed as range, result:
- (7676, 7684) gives 31.9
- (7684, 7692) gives 32.4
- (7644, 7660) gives 32.7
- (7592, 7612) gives 33.1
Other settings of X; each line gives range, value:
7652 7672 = 30.9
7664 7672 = 30.4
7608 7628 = 32.9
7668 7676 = 33.2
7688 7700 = 31.5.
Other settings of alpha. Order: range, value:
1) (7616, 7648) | 31.98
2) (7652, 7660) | 30.72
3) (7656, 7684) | 27.88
